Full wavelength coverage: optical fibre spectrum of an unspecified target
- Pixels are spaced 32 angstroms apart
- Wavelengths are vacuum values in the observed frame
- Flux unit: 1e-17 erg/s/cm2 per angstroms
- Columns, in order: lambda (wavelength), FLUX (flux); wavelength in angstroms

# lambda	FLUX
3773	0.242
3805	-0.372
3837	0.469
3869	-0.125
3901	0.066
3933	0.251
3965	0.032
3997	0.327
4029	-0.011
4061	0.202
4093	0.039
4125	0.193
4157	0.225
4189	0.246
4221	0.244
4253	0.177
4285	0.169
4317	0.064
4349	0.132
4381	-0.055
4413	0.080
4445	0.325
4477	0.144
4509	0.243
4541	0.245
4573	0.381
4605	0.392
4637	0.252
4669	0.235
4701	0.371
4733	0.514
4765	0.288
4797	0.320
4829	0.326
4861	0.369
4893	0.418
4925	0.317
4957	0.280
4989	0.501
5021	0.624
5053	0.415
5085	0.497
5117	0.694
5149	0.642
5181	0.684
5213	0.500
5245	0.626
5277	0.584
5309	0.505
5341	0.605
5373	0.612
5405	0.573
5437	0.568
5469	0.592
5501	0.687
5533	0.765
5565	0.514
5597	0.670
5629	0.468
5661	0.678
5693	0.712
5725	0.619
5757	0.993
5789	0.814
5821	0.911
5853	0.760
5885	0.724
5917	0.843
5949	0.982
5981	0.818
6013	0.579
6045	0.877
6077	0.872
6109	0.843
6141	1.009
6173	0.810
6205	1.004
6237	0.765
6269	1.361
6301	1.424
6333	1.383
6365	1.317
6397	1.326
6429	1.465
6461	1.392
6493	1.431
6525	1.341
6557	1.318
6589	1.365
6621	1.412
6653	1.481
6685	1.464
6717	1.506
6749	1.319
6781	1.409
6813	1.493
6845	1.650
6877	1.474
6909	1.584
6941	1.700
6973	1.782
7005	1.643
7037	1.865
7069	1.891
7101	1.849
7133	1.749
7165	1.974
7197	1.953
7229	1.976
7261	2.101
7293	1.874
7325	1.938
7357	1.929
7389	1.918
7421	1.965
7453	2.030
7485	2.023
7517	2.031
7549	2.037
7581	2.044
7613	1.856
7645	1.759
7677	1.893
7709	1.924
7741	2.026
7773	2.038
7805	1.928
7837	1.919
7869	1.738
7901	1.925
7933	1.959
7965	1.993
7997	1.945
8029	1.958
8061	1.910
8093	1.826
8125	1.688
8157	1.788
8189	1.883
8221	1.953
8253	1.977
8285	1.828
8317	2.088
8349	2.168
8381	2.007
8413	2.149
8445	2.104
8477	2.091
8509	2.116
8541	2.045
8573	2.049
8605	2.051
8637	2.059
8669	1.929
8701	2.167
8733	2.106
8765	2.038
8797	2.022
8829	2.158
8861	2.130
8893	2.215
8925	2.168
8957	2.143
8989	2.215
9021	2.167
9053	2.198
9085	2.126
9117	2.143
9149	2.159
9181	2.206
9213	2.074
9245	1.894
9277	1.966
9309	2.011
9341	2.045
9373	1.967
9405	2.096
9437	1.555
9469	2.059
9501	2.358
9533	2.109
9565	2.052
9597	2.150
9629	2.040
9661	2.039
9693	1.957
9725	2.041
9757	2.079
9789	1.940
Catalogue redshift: 0.570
